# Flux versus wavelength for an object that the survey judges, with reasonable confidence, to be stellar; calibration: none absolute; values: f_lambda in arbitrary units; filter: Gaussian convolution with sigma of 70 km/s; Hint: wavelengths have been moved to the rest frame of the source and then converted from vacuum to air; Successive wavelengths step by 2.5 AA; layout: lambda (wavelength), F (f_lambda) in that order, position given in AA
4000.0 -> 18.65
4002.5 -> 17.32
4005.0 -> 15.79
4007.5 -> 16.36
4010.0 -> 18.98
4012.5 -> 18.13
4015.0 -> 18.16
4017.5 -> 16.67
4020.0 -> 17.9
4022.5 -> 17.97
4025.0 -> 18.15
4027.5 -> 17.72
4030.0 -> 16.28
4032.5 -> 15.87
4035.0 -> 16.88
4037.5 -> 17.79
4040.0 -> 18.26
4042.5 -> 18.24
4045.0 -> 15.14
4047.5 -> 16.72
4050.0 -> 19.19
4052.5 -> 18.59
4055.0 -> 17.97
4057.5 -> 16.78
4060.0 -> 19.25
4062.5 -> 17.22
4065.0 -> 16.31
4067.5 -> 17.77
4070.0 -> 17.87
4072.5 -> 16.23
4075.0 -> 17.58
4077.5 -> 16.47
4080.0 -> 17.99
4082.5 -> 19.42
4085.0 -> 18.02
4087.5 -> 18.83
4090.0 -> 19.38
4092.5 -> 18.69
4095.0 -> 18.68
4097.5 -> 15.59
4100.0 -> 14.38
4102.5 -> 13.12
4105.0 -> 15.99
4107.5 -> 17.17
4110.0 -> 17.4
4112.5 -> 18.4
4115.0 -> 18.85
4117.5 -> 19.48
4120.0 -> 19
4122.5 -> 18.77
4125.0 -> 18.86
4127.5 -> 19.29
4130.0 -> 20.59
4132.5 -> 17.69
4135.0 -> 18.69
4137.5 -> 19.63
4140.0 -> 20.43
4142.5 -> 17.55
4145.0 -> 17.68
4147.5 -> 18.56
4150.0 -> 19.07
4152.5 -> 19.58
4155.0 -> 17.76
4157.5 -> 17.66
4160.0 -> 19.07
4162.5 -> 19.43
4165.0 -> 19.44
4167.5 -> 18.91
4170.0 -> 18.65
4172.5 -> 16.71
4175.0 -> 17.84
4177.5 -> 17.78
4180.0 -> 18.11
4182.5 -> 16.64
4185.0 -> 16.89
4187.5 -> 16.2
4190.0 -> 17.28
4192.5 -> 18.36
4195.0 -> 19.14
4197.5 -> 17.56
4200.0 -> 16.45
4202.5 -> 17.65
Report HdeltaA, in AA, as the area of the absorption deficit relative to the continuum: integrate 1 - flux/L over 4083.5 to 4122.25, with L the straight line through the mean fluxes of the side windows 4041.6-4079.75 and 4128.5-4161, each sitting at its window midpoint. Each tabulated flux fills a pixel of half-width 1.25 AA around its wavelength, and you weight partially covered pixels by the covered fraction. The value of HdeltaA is 1.12 AA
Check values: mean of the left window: 17.4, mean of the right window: 18.8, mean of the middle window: 17.6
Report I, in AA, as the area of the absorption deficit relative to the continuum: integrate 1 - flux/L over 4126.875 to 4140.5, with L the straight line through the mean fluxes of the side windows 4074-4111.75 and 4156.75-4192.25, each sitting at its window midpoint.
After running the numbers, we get -1.4 AA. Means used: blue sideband 17.3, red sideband 17.9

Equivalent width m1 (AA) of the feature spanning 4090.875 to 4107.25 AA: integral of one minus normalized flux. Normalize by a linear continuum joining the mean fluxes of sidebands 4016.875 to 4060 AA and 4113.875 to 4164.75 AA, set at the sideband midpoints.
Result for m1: 1.9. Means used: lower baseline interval 17.5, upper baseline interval 18.9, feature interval 16.2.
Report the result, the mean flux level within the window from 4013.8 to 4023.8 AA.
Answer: 17.7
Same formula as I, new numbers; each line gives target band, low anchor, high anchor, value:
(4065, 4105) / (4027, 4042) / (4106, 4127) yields 1.6 AA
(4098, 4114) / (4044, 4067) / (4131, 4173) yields 1.8 AA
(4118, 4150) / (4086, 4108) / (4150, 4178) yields -2.1 AA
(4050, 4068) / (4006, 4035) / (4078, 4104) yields -0.4 AA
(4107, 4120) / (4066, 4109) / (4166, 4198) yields -0.8 AA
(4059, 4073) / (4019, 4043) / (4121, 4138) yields 0.4 AA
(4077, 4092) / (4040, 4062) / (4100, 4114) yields -1.4 AA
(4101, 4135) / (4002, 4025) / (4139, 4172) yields 0.6 AA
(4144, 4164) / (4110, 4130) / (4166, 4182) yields -0.3 AA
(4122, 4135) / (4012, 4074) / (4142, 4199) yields -0.8 AA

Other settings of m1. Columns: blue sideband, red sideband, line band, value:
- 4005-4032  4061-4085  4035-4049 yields 0.2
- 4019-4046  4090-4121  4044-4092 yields -1.2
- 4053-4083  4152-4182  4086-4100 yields -0.1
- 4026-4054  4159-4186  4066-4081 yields 0.2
